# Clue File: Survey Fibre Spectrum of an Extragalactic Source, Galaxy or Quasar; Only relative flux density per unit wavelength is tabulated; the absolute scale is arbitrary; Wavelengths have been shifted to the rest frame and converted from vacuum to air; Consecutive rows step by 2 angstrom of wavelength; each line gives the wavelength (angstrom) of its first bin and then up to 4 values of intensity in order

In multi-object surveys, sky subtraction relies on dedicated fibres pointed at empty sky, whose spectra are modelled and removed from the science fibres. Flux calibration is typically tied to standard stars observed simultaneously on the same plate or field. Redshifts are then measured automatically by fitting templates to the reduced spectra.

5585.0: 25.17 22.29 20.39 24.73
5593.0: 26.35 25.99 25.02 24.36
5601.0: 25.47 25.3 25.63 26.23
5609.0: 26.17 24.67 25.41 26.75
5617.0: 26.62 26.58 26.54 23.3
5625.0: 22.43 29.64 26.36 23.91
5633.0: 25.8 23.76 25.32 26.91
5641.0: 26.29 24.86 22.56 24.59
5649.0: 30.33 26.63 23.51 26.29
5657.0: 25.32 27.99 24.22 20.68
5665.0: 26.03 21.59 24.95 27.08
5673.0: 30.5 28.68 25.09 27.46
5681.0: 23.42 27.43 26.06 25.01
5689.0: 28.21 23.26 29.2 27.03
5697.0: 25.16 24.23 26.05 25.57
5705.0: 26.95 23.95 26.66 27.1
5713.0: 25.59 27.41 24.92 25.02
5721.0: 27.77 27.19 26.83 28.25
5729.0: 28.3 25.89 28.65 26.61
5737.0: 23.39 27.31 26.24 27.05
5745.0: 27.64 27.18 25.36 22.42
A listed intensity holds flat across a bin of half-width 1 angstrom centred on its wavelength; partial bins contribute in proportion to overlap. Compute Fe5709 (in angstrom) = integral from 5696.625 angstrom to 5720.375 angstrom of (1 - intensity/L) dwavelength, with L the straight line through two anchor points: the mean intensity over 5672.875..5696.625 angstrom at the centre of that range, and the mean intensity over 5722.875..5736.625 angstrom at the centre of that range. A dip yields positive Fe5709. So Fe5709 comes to 1.0 angstrom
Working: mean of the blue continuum 26.6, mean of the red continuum 27.2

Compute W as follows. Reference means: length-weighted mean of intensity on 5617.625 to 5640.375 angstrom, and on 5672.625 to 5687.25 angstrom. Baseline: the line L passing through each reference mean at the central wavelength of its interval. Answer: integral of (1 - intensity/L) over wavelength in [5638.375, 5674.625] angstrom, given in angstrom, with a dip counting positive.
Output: 0.7 angstrom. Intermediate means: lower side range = 25.5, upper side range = 26.6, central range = 25.6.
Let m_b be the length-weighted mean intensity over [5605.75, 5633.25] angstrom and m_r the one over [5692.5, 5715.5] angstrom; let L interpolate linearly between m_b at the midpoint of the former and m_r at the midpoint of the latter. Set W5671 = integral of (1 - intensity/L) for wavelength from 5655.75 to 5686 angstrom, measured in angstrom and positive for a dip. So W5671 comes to 0.3 angstrom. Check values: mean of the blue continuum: 25.7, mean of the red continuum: 26.2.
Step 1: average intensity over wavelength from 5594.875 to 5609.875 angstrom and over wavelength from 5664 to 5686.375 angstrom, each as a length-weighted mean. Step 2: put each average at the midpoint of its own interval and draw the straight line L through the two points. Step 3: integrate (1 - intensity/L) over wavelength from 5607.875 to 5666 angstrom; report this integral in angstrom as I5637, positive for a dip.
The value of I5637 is 0.7 angstrom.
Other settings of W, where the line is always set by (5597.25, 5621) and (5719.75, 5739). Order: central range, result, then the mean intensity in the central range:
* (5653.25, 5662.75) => 0.33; 25.3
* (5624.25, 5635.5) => 0.22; 25.4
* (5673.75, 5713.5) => 0.71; 26.1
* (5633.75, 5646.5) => 0.55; 25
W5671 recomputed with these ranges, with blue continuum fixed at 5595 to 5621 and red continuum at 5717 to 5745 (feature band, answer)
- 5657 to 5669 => 0.88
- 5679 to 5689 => 0.16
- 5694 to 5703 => 0.30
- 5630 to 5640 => 0.32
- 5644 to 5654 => 0.21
